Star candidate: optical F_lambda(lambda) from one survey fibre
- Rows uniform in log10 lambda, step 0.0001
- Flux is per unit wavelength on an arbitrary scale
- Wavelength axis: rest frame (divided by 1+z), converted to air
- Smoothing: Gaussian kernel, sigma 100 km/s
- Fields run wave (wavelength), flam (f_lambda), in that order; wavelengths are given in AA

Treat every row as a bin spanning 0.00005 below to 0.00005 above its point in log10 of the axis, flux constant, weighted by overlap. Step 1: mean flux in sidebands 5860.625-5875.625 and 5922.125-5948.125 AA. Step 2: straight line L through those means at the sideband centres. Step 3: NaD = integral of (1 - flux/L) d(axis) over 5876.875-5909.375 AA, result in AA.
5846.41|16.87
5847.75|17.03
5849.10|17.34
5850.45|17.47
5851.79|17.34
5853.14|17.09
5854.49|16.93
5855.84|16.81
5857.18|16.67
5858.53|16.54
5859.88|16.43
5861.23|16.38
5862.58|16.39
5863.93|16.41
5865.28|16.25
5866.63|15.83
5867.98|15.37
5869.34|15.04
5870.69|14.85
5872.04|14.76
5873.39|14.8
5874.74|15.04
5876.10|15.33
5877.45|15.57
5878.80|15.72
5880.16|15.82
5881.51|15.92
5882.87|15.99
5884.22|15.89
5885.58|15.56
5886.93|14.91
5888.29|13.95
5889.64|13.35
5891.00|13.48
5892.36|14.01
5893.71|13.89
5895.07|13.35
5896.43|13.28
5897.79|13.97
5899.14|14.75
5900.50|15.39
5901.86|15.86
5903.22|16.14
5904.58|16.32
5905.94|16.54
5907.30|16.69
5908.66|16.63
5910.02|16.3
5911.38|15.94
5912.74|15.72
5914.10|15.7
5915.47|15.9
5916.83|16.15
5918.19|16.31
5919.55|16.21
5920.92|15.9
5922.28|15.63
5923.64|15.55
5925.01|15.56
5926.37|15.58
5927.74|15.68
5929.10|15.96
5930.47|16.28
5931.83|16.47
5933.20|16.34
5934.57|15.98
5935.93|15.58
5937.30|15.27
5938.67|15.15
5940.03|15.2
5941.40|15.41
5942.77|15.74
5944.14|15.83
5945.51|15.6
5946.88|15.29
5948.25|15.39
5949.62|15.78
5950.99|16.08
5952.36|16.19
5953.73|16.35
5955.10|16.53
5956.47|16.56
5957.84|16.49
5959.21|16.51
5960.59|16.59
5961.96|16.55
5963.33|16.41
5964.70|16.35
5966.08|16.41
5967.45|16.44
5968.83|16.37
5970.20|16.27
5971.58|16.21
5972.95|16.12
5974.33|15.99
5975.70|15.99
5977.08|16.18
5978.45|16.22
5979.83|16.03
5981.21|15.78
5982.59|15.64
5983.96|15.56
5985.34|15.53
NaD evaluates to 1.0 AA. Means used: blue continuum 15.5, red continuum 15.7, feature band 15.1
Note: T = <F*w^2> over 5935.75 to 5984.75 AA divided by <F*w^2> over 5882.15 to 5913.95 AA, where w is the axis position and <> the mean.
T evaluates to 1.1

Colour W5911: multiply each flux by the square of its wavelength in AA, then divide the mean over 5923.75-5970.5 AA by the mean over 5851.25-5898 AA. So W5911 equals 1.06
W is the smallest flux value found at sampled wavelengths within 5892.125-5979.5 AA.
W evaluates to 13.28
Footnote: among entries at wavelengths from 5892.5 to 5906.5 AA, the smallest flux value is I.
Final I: 13.28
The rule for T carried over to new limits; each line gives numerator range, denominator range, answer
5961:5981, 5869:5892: 1.11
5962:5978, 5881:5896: 1.15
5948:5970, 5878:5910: 1.10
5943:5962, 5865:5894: 1.10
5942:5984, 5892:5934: 1.05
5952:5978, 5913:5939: 1.04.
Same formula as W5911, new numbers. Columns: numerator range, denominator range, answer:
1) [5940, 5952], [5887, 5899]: 1.15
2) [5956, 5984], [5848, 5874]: 1.04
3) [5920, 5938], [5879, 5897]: 1.10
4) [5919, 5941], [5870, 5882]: 1.05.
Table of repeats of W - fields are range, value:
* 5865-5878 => 14.76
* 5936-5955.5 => 15.15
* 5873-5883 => 14.8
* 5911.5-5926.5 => 15.55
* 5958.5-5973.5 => 16.12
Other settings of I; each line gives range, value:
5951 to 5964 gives 16.19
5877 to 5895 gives 13.35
